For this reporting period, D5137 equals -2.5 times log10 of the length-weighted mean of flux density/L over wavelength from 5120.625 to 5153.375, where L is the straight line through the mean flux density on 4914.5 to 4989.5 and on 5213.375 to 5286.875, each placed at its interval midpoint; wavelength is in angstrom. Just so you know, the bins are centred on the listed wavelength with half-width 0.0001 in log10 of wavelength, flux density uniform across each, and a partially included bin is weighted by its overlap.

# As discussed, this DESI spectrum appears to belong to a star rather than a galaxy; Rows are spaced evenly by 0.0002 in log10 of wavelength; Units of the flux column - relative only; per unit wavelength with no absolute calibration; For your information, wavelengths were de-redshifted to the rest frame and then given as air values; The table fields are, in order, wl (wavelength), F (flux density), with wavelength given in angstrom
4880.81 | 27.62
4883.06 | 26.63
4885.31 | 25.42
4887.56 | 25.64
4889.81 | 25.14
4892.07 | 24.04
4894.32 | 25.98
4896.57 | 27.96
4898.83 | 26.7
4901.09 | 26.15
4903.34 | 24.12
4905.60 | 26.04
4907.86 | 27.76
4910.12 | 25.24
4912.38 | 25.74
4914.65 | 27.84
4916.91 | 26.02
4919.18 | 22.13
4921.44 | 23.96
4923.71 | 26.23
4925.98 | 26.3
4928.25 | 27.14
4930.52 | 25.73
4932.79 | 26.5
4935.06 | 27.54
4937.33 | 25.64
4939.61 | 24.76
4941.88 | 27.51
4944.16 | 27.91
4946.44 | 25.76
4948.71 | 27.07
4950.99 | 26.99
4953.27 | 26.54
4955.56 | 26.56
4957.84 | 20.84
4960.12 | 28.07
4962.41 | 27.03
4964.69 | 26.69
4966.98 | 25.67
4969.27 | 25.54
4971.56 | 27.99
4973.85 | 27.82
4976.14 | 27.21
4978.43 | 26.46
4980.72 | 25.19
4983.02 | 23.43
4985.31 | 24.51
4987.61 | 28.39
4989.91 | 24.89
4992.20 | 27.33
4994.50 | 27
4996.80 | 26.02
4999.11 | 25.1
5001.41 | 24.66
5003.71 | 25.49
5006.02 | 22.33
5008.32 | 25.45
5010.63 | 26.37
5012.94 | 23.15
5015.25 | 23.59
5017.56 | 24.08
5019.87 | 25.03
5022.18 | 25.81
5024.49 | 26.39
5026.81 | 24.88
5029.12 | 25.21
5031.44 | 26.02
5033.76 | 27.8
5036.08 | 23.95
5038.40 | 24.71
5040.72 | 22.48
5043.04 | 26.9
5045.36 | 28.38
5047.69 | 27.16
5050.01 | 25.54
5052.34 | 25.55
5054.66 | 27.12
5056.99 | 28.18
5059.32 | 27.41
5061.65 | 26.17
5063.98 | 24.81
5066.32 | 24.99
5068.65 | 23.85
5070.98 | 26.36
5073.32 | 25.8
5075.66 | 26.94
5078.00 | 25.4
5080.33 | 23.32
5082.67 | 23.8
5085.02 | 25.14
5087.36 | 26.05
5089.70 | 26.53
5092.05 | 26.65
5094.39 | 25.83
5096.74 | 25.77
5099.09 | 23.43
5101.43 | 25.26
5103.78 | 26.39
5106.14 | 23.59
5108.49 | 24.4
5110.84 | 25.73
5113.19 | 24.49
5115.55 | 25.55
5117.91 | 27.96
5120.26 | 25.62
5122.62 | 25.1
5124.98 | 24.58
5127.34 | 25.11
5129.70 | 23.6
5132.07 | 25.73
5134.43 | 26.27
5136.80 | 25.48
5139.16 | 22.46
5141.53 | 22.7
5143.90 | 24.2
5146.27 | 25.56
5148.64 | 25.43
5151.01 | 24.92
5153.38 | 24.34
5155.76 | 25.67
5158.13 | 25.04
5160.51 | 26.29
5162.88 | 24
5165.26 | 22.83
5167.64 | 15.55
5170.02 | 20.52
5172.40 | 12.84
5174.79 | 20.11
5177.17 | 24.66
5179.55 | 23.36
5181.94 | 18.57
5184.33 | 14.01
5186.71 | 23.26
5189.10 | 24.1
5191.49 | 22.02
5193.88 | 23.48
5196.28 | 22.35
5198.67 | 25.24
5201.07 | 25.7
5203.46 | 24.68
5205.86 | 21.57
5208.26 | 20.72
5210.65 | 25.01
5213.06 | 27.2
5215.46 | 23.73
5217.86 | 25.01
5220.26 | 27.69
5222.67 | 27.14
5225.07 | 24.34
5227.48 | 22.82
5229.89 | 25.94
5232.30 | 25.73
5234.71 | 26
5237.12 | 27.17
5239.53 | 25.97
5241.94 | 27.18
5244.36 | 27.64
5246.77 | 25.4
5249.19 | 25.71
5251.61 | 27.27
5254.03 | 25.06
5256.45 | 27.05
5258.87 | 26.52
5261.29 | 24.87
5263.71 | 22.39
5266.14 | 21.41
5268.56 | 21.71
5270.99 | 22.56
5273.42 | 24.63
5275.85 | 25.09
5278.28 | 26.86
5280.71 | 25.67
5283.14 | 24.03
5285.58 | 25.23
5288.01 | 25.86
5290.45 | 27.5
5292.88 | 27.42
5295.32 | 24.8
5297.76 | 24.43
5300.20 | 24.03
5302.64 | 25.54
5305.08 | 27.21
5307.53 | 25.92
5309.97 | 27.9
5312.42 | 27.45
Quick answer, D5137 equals 0.04 mag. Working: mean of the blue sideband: 26.1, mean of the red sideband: 25.3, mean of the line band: 24.7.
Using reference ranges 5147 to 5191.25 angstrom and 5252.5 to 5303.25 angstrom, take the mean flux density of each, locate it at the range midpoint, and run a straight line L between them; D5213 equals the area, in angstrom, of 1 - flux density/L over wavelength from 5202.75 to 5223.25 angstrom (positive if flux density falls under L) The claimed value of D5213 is -1.32 angstrom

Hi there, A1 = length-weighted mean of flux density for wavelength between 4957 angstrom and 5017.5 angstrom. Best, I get 25.6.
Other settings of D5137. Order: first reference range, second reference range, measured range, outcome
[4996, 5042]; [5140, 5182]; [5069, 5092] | -0.07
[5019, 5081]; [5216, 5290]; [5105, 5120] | 0.01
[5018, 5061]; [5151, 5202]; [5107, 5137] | -0.07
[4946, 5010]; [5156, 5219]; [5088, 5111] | -0.06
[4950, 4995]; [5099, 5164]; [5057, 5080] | -0.01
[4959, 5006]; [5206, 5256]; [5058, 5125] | 0.02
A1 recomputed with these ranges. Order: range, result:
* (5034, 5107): 25.6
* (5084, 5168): 24.9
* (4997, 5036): 25.1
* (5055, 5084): 25.6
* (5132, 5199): 22.7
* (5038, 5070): 26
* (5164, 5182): 19.9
